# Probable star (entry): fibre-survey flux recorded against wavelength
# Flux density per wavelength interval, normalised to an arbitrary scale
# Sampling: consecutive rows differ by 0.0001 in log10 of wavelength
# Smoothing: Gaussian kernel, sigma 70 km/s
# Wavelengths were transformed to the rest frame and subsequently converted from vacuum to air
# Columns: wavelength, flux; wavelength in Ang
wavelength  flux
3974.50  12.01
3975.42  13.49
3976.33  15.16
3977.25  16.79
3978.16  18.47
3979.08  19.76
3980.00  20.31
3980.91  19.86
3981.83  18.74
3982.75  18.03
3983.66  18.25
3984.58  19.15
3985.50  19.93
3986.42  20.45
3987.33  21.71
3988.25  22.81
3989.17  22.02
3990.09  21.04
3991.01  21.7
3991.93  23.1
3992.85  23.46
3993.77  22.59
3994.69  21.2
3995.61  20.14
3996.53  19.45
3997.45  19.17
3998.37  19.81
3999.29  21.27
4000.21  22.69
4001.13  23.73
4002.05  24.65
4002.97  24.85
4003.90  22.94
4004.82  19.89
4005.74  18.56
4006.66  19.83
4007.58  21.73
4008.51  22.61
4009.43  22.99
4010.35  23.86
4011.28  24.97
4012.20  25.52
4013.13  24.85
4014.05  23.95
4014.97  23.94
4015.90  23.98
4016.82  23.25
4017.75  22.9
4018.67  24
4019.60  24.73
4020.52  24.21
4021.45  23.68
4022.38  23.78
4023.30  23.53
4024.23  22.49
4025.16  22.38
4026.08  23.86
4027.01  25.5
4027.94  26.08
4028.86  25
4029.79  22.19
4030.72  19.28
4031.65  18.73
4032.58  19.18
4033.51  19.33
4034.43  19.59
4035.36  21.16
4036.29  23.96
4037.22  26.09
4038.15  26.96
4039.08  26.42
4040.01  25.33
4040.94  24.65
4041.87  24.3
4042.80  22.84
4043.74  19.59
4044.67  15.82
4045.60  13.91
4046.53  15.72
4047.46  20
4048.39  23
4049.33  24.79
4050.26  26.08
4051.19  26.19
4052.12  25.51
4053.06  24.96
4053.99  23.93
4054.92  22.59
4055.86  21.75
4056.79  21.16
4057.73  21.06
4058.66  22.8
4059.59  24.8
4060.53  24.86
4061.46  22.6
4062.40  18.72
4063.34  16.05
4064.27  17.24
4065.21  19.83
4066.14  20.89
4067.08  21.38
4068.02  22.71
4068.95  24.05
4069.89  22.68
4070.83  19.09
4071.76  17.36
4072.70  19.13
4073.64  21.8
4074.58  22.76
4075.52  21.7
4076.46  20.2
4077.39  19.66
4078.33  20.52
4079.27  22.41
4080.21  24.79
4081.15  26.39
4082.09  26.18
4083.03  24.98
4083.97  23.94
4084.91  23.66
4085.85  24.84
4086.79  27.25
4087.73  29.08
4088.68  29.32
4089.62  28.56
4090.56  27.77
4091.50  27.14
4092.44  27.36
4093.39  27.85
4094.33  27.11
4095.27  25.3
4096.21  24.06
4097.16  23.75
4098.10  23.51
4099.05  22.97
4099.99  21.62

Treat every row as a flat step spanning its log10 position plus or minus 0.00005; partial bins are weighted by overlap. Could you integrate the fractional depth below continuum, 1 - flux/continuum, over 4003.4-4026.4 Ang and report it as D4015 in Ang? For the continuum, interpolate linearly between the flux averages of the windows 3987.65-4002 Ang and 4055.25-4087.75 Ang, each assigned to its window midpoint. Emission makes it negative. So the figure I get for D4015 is -1.4 Ang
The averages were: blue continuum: 21.7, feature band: 23.1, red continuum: 22.1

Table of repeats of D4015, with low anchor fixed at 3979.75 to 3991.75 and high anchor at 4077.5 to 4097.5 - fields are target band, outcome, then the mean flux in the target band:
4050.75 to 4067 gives 1.45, 22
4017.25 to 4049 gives 0.64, 22.4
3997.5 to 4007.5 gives -0.22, 21.7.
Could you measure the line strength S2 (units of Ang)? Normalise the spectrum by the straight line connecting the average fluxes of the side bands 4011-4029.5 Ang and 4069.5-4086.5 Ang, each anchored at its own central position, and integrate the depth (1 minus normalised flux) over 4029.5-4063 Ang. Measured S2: 1.6 Ang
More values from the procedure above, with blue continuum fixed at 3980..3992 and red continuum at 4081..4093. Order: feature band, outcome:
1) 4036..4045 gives 0.03 Ang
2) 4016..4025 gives -0.41 Ang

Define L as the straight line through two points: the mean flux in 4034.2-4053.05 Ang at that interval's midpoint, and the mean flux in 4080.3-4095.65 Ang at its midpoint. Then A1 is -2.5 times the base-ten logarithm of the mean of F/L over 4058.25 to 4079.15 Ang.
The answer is 0.19 mag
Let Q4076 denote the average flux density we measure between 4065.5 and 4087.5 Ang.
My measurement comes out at 22.6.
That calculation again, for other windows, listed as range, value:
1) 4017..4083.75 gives 22.3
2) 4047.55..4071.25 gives 22.3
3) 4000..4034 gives 23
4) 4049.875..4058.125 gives 23.7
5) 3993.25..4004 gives 21.8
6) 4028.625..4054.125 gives 22.3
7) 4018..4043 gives 23.3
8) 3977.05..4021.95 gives 21.8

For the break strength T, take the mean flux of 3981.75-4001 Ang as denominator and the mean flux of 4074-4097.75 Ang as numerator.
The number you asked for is 1.2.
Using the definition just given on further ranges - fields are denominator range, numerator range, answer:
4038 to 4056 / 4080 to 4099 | 1.15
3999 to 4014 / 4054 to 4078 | 0.92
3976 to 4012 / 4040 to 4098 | 1.09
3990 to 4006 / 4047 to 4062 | 1.08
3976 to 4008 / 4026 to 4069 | 1.07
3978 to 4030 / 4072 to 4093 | 1.10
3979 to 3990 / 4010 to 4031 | 1.19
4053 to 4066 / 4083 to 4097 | 1.23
